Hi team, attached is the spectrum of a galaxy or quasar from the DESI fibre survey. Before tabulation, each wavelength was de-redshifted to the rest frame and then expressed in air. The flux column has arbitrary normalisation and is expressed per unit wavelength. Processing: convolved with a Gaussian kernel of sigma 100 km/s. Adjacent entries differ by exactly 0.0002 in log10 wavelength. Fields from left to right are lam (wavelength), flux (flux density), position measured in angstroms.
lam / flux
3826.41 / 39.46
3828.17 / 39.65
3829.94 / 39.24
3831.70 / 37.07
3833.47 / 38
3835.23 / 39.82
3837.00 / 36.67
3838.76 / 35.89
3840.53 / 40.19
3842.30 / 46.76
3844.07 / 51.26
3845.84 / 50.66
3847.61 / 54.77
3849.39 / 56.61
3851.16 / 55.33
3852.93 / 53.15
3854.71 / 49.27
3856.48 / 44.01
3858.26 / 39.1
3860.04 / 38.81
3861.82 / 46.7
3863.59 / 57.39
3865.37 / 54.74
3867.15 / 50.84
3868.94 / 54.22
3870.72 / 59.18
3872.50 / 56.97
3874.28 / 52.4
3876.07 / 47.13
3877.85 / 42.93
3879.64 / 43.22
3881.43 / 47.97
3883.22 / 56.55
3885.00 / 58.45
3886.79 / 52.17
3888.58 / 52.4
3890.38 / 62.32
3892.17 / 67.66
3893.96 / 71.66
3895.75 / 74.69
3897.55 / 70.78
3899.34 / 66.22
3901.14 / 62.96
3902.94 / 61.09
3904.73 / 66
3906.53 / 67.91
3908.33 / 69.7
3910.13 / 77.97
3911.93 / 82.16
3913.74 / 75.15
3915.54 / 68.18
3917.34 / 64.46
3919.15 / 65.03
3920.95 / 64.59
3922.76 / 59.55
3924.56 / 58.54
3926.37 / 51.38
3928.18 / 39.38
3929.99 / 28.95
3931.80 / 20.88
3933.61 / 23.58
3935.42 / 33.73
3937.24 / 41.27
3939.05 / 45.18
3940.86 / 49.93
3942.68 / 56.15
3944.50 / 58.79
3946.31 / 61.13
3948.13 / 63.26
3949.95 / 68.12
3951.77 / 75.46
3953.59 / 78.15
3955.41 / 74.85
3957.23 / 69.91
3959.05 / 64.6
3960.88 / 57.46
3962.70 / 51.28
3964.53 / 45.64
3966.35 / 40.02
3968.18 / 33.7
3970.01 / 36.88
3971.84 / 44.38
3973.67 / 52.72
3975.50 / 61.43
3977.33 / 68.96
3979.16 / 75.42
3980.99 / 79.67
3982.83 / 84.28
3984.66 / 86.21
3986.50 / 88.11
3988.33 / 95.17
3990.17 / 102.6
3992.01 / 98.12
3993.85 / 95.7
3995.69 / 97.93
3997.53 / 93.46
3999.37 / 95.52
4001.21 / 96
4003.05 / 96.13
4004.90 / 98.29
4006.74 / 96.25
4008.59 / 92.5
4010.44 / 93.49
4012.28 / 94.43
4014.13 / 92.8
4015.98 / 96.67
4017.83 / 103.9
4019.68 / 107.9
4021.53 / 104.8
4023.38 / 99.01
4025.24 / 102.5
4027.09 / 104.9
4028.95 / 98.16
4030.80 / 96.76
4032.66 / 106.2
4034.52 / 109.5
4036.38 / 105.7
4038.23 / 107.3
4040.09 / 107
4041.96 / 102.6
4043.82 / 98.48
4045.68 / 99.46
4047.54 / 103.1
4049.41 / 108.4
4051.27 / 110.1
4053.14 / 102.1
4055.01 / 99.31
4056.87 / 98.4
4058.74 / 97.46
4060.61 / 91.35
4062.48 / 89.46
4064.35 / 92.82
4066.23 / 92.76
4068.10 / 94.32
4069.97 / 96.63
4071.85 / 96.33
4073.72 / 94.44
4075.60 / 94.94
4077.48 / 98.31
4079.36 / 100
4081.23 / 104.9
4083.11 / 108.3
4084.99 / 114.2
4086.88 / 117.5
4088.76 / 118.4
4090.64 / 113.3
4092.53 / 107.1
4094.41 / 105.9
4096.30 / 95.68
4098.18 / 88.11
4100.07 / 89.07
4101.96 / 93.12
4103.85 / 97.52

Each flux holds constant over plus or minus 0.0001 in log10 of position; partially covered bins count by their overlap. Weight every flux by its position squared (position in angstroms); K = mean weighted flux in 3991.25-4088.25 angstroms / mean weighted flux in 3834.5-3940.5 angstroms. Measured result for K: 2.01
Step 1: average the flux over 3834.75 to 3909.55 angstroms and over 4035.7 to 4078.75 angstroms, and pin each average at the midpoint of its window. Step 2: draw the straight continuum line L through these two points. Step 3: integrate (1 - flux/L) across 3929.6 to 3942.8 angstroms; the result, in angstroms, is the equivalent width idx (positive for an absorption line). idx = 6.3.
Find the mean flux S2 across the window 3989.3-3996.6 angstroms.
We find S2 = 98.5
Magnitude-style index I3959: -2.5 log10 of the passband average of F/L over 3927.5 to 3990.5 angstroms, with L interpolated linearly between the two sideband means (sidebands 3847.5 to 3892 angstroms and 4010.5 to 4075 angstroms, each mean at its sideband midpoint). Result 0.305 mag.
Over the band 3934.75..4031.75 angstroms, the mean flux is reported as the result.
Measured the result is 77.6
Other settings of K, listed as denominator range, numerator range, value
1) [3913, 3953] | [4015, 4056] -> 2.04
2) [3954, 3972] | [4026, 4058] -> 2.03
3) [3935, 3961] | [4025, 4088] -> 1.77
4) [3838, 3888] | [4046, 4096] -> 2.26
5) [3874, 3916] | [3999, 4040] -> 1.71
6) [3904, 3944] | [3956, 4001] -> 1.35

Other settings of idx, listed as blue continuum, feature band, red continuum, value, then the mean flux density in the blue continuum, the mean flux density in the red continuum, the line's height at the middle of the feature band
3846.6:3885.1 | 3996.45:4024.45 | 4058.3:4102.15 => -4.5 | 50.7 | 99.9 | 83.9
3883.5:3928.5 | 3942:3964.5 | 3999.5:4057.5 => 4.1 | 64.6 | 101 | 78.7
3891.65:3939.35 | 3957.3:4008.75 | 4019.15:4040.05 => 6.4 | 58.5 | 104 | 85.4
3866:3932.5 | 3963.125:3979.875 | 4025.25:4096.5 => 5.9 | 58.8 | 102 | 78.2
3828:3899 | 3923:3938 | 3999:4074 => 6.8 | 50.9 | 99.4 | 69.7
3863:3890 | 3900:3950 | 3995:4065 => 7.6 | 52.6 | 99.8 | 67.5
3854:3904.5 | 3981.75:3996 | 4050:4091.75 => -2.0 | 55.3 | 101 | 81.6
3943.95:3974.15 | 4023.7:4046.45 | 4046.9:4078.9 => -4.3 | 57.5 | 97.6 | 86.9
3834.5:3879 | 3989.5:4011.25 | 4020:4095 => -2.3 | 48.6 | 102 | 87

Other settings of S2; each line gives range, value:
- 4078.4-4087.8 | 109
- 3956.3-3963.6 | 60.9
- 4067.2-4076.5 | 95.3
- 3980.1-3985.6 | 83.3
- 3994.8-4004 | 95.8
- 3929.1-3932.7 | 24.9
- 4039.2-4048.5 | 102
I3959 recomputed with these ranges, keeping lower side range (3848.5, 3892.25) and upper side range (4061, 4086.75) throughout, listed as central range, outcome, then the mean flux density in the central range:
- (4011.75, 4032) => -0.16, 100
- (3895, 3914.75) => -0.18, 70.4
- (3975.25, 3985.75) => 0.00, 77.1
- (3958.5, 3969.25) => 0.46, 48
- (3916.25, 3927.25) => 0.05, 60.8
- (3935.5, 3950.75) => 0.26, 54.2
